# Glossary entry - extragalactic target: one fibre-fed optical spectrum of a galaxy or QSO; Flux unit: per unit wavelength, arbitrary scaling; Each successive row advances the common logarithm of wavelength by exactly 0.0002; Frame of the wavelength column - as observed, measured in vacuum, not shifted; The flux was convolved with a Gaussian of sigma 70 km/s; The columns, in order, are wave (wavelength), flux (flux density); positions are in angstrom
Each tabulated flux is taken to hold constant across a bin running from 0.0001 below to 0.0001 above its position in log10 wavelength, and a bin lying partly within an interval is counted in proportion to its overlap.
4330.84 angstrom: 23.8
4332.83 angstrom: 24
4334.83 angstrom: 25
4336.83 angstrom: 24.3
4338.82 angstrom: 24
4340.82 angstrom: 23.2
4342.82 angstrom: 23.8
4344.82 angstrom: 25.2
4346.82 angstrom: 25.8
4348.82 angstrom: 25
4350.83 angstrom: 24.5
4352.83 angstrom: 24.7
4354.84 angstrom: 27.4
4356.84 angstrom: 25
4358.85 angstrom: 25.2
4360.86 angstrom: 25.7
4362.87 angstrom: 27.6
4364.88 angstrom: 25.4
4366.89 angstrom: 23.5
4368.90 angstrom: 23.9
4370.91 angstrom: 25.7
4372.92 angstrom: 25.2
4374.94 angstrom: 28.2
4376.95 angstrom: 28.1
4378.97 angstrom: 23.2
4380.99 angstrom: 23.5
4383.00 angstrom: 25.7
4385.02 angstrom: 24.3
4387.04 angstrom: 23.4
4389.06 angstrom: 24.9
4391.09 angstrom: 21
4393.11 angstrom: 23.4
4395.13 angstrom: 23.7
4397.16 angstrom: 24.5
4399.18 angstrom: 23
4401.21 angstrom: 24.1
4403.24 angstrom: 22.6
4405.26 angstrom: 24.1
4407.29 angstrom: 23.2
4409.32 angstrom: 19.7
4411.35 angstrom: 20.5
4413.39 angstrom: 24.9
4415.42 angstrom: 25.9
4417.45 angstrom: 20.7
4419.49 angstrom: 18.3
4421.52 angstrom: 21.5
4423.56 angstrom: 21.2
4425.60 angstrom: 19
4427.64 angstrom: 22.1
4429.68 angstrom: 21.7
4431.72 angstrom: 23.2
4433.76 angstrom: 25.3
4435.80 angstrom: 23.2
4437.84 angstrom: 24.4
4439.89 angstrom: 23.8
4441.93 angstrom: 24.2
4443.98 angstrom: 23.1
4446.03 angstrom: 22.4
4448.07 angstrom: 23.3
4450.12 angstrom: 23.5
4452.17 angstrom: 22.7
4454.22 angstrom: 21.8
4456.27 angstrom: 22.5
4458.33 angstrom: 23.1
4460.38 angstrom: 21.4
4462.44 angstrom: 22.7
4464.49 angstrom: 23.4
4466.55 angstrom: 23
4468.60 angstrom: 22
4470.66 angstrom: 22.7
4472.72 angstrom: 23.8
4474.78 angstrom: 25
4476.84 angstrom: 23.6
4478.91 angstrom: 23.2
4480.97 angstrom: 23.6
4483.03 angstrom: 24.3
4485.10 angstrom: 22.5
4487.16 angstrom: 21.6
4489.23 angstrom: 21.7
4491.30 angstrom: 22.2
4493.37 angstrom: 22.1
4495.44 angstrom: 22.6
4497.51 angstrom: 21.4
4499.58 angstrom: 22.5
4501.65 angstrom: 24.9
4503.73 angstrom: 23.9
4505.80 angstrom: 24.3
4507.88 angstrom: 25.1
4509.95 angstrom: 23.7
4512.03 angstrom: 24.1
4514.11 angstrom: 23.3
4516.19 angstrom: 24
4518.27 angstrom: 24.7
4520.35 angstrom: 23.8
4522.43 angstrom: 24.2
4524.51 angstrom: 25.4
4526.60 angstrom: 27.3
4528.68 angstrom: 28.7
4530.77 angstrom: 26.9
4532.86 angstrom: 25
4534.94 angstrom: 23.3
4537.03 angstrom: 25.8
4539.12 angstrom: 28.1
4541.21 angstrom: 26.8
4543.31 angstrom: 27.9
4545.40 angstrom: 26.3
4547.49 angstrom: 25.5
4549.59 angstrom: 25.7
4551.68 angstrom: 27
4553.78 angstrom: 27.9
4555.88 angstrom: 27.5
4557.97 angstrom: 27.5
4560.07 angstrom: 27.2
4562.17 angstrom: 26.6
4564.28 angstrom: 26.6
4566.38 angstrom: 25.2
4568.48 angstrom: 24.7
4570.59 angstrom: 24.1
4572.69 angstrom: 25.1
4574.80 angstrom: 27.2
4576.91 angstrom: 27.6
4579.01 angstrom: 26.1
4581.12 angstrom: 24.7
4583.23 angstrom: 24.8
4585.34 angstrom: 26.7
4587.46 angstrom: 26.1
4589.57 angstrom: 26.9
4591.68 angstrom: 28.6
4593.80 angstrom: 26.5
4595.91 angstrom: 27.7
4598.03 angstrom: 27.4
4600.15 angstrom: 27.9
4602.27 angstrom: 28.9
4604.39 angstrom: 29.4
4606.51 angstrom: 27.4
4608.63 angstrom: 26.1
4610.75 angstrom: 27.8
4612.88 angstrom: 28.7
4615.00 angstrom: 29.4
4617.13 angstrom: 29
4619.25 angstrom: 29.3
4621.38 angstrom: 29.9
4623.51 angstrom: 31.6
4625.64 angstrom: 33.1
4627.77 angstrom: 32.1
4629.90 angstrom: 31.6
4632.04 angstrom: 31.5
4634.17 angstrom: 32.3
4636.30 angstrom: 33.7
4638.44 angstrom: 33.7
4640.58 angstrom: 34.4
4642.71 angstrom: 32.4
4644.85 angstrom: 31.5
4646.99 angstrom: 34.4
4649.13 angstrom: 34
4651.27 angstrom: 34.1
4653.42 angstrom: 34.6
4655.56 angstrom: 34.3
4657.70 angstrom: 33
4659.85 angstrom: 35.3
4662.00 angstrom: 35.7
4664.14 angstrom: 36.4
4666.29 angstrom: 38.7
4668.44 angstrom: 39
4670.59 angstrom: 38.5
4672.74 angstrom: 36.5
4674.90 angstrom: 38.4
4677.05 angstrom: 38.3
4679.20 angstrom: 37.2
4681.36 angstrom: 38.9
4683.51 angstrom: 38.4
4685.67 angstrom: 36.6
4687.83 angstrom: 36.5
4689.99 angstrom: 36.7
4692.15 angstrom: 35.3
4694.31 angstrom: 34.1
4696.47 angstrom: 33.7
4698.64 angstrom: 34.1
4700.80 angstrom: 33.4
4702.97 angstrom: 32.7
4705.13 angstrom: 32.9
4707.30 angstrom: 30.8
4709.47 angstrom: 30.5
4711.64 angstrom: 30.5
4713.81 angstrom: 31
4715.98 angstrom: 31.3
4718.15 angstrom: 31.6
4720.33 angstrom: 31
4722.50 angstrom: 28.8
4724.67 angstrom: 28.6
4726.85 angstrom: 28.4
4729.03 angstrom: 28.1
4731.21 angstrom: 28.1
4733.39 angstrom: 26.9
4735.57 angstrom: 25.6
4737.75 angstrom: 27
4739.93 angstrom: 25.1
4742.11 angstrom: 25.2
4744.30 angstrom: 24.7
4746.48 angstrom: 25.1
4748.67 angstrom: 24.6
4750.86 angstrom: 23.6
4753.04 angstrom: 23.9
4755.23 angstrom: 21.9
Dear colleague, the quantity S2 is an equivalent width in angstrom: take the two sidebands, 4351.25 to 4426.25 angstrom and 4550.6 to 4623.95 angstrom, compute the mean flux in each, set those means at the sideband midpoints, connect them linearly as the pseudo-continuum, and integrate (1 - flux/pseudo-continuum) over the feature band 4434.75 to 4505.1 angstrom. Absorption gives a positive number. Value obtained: 6.22 angstrom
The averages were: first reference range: 23.9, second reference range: 27.3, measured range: 23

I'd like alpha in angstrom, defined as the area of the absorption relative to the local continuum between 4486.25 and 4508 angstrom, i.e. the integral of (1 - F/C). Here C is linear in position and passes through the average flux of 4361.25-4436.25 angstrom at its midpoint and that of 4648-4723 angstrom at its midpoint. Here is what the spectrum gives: 3.6 angstrom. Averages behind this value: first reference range 23.5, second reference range 34.7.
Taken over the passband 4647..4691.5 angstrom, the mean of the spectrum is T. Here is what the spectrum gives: 36.5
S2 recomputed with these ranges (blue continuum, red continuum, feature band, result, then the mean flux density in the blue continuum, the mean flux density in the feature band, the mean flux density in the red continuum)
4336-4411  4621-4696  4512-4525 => 2.5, 24.4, 24.2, 35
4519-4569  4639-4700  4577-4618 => 4.0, 26.3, 27.4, 35.7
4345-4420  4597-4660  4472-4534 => 8.3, 24.2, 24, 31.2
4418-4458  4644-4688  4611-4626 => 1.6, 22.5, 29.9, 36.2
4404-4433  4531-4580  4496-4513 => 0.7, 21.9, 23.7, 26.3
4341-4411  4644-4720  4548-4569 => 2.8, 24.5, 26.6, 34.8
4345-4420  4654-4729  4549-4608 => 7.4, 24.2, 26.8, 34.2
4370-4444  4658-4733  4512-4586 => 6.7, 23.4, 25.9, 33.9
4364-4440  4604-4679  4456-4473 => 2.1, 23.4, 22.7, 33.1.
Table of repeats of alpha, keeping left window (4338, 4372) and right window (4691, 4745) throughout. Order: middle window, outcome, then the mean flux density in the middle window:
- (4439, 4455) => 1.9 angstrom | 23.1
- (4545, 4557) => 0.5 angstrom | 26.7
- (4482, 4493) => 1.8 angstrom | 22.4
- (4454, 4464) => 1.5 angstrom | 22.4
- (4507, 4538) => 2.6 angstrom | 25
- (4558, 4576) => 1.3 angstrom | 25.9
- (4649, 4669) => -4.3 angstrom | 35.5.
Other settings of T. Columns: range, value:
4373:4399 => 24.5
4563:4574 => 25.2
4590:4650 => 30.3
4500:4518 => 24.1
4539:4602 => 26.6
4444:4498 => 22.8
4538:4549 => 26.8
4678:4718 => 34.1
